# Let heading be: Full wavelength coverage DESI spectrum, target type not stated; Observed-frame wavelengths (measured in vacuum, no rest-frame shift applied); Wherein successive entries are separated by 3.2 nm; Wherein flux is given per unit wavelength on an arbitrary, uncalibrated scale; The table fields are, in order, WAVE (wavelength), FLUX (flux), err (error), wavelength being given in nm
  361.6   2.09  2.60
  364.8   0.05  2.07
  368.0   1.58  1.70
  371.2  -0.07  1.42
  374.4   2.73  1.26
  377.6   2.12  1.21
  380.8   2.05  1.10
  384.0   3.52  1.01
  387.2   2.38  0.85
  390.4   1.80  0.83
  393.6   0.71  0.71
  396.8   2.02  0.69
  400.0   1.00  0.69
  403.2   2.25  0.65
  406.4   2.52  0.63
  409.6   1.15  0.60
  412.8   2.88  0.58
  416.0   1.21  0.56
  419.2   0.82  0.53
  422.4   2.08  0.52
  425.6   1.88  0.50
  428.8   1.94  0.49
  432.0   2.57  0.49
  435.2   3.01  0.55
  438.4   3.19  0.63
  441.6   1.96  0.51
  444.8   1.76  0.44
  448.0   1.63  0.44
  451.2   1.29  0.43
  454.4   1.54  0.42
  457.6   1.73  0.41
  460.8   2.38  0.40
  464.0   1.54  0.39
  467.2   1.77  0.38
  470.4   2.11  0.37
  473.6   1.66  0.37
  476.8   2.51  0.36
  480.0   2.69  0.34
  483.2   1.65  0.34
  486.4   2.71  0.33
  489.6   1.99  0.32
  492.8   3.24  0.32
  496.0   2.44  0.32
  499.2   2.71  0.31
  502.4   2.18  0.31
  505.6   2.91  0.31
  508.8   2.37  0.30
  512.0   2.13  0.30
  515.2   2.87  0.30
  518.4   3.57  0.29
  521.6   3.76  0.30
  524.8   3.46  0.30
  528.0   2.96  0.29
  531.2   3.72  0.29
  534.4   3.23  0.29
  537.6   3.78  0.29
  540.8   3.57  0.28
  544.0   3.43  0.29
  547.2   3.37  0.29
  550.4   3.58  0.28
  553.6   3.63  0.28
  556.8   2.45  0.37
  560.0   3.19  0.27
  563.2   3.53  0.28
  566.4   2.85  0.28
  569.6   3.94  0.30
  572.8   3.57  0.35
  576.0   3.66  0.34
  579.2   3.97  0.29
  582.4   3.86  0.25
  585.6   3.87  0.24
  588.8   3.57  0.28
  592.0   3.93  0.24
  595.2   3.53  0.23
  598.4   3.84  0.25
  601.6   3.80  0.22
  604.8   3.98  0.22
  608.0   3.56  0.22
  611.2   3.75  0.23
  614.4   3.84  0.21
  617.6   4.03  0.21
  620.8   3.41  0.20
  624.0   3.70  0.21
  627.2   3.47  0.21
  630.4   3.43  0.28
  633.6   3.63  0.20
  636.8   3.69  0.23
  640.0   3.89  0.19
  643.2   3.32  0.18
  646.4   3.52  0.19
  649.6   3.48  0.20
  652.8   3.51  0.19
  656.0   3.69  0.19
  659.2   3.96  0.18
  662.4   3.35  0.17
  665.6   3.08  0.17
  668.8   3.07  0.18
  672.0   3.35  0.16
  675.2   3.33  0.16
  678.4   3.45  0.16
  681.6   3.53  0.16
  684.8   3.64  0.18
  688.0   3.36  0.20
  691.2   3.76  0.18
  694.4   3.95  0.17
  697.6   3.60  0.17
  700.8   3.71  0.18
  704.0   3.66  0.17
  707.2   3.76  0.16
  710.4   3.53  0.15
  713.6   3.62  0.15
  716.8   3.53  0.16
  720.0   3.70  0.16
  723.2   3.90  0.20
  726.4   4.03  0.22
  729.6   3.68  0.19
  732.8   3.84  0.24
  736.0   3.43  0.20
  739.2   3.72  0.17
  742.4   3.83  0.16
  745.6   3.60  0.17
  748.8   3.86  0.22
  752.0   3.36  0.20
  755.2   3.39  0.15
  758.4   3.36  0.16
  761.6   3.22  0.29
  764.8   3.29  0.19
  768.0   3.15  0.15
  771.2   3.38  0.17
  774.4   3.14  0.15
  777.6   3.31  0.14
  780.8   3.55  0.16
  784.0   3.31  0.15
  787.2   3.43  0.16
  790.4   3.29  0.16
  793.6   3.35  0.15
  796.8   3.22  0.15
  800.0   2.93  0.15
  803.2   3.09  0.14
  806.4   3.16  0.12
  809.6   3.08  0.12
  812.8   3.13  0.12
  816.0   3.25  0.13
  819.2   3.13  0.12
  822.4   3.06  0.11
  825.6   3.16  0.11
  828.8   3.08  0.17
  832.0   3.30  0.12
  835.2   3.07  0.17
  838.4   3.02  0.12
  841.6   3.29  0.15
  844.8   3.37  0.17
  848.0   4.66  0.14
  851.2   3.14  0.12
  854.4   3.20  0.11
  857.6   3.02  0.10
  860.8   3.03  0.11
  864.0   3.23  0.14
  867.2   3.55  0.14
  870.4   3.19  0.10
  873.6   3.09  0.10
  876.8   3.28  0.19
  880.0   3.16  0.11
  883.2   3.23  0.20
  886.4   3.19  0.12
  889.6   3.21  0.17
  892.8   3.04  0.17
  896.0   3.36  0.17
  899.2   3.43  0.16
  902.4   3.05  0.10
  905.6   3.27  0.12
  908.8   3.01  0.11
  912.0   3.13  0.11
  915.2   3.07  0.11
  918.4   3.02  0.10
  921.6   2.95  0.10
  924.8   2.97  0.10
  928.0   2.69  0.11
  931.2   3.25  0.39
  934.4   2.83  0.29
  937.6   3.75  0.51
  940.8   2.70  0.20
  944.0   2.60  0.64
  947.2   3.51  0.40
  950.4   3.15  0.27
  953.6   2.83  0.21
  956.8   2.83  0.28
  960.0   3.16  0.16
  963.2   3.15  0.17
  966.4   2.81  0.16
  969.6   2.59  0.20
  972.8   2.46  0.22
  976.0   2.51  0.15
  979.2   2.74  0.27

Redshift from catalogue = 0.29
